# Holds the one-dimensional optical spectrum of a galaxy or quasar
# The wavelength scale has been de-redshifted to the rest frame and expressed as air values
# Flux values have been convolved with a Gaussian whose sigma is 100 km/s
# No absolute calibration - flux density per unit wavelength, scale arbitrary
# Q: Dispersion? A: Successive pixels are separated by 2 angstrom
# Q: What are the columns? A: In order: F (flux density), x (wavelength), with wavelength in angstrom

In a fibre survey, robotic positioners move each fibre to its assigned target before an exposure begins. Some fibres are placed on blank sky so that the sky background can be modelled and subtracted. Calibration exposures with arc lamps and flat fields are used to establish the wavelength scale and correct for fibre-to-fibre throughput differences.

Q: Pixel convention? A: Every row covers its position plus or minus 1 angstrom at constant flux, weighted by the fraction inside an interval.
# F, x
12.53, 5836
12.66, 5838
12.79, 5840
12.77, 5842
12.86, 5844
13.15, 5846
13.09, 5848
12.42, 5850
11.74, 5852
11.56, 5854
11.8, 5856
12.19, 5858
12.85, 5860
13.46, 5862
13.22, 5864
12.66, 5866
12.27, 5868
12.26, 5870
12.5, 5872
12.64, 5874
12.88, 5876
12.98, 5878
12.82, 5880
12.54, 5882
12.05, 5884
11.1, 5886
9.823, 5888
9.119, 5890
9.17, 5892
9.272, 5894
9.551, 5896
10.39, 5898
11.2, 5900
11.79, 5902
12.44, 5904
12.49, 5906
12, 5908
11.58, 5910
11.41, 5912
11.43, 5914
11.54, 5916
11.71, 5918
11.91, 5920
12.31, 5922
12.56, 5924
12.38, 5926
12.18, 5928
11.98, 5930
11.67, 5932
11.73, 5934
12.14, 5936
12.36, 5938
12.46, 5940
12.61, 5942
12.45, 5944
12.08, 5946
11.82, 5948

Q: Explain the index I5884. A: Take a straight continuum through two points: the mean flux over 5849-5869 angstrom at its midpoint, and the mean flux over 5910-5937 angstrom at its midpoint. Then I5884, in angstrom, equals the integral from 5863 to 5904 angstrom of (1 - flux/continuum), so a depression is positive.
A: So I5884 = 2.3 angstrom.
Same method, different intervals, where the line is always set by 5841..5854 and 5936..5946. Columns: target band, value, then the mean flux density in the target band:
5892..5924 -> 2.8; 11.4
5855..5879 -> -0.2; 12.6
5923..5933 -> 0.2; 12.2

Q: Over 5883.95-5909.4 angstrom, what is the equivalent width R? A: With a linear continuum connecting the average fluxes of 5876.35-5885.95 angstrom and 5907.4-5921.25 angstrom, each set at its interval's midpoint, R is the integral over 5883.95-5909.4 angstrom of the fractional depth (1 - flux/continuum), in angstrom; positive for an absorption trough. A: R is 2.76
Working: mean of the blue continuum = 12.5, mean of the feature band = 10.8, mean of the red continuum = 11.7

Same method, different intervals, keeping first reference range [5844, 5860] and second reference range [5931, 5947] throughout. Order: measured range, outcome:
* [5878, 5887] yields 0.05 angstrom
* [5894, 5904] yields 1.23 angstrom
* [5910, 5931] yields 0.51 angstrom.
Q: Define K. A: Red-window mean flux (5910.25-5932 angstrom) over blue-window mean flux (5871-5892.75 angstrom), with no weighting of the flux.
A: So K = 1.02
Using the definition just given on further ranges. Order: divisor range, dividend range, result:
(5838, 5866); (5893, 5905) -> 0.85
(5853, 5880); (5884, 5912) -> 0.86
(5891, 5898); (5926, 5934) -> 1.26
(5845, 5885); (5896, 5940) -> 0.94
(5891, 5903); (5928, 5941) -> 1.18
